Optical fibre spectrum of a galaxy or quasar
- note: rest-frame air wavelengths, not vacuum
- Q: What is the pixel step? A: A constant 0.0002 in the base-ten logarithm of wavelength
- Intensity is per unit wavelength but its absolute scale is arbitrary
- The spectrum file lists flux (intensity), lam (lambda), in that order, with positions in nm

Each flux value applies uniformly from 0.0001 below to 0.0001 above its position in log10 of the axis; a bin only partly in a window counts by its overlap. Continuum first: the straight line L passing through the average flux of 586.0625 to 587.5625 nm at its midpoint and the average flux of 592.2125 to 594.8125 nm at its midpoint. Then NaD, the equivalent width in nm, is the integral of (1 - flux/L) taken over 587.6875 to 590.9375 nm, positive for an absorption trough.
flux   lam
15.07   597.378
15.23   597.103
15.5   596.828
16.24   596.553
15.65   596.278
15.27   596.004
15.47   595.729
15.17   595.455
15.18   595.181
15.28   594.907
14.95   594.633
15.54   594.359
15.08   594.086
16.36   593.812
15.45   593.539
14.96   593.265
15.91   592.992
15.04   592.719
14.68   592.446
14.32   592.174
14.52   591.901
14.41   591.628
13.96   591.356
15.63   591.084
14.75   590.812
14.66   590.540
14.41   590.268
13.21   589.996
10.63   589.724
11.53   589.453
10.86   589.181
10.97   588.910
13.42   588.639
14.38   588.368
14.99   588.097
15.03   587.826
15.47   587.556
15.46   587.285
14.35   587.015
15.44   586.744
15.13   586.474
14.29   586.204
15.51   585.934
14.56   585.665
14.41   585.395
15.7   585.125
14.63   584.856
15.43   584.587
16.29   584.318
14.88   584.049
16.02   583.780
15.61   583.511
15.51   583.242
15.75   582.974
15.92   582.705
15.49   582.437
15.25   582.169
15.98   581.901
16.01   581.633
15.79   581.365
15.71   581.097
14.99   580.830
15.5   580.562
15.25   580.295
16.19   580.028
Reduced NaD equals 0.40 nm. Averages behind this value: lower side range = 15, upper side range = 15.3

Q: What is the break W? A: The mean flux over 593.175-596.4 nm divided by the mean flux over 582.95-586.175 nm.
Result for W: 1.0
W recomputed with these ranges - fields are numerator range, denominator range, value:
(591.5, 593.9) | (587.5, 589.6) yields 1.14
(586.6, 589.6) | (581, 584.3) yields 0.88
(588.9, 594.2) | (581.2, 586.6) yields 0.92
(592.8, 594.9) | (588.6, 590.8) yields 1.23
